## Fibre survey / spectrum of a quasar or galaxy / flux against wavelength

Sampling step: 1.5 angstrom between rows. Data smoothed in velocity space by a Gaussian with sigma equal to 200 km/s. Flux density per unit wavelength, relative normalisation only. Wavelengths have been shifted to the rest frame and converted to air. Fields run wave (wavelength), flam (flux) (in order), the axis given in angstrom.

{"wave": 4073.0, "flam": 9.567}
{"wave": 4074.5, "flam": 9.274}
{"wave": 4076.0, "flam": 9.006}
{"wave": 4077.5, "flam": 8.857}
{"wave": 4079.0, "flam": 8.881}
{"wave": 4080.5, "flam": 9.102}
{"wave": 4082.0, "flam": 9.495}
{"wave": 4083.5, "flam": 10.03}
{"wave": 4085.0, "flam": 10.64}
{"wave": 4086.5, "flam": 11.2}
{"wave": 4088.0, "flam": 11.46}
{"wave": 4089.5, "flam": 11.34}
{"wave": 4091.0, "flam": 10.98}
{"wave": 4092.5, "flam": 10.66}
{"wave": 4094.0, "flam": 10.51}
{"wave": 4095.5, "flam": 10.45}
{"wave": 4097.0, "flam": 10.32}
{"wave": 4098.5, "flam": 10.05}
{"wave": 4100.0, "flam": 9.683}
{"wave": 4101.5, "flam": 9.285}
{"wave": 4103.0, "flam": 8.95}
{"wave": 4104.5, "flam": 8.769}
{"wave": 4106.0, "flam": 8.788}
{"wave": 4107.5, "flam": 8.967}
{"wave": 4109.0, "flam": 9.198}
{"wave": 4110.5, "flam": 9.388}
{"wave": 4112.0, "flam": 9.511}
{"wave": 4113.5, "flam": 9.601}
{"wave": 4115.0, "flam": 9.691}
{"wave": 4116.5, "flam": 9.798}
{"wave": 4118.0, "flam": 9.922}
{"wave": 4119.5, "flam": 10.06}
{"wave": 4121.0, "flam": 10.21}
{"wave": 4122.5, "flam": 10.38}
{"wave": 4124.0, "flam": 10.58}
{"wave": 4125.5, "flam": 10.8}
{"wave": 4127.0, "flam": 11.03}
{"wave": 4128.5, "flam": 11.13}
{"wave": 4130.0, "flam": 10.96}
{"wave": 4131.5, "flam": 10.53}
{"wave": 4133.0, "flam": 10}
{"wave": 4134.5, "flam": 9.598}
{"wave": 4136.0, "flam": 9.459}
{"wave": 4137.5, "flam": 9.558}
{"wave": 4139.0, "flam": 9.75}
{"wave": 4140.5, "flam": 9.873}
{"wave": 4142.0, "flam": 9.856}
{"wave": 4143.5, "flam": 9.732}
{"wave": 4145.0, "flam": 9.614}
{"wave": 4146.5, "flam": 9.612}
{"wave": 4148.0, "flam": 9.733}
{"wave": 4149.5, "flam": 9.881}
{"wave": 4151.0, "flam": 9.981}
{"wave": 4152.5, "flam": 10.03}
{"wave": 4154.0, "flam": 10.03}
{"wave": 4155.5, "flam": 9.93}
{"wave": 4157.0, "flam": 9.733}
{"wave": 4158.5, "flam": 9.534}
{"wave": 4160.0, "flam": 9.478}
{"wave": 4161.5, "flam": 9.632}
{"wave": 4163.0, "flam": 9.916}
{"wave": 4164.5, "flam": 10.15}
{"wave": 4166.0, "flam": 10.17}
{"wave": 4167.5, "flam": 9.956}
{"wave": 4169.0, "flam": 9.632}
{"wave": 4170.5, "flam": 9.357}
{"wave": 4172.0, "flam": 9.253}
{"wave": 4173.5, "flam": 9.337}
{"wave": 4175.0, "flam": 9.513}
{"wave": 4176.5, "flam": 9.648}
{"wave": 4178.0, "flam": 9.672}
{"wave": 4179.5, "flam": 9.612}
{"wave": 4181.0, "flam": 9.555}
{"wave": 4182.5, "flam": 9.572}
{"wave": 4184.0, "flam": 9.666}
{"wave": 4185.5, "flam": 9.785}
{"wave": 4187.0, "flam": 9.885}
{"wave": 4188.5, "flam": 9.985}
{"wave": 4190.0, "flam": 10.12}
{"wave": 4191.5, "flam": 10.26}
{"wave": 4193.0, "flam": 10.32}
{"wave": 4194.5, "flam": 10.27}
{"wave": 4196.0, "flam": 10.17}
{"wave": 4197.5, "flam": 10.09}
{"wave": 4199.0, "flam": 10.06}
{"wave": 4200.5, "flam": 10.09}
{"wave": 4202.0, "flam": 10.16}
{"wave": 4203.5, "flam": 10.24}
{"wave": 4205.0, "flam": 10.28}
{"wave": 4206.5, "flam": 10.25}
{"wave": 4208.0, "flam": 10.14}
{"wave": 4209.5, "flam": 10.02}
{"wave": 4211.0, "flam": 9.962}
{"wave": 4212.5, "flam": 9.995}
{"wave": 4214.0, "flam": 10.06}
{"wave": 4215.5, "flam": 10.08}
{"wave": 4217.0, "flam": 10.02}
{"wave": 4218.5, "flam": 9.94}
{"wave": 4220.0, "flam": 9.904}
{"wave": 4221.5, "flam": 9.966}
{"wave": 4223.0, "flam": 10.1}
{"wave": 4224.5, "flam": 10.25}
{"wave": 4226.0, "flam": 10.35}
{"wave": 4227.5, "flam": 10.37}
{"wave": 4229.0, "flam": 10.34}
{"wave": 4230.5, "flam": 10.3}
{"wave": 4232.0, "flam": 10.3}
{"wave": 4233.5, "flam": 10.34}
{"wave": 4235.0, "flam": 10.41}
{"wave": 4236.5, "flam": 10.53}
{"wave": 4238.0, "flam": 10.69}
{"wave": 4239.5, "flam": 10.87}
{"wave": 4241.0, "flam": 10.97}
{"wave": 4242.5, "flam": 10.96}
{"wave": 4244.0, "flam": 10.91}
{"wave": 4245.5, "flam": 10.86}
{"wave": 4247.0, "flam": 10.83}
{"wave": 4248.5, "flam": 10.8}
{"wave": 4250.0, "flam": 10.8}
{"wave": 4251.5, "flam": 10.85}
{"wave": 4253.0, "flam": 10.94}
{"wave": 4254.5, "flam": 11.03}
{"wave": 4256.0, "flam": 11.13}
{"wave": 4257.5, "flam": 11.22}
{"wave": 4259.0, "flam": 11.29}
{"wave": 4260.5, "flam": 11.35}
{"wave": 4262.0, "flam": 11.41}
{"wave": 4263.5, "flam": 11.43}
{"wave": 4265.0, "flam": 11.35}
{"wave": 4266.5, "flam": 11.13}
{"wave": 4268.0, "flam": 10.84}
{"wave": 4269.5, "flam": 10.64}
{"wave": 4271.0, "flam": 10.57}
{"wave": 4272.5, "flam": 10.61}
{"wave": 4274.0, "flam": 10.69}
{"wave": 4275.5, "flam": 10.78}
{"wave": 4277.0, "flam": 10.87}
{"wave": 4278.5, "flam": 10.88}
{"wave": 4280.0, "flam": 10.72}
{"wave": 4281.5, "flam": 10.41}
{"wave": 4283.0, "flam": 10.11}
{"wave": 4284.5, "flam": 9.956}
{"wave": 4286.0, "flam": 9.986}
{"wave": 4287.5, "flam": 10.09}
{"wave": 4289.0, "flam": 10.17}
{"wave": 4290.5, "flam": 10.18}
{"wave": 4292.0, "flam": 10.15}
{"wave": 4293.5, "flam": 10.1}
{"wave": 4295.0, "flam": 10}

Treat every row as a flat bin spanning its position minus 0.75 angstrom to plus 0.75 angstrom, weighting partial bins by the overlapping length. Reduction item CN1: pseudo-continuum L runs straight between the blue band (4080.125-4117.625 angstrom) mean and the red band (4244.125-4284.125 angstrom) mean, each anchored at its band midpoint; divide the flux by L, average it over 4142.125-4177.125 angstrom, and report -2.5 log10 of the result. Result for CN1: 0.06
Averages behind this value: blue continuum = 9.92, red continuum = 10.9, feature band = 9.74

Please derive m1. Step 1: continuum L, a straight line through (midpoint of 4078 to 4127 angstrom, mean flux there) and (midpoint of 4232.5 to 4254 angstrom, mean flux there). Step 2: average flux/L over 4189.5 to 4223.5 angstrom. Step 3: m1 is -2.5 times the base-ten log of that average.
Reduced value 0.05 mag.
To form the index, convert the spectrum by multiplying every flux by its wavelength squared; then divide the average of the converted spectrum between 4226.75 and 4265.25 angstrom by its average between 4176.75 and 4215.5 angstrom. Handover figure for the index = 1.11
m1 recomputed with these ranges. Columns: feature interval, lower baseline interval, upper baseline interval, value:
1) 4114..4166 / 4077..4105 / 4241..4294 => 0.03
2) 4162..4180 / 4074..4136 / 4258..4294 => 0.06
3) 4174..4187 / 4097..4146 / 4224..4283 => 0.07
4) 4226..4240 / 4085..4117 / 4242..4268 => 0.05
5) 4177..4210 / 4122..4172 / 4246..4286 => 0.03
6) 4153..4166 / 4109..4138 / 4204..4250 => 0.04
